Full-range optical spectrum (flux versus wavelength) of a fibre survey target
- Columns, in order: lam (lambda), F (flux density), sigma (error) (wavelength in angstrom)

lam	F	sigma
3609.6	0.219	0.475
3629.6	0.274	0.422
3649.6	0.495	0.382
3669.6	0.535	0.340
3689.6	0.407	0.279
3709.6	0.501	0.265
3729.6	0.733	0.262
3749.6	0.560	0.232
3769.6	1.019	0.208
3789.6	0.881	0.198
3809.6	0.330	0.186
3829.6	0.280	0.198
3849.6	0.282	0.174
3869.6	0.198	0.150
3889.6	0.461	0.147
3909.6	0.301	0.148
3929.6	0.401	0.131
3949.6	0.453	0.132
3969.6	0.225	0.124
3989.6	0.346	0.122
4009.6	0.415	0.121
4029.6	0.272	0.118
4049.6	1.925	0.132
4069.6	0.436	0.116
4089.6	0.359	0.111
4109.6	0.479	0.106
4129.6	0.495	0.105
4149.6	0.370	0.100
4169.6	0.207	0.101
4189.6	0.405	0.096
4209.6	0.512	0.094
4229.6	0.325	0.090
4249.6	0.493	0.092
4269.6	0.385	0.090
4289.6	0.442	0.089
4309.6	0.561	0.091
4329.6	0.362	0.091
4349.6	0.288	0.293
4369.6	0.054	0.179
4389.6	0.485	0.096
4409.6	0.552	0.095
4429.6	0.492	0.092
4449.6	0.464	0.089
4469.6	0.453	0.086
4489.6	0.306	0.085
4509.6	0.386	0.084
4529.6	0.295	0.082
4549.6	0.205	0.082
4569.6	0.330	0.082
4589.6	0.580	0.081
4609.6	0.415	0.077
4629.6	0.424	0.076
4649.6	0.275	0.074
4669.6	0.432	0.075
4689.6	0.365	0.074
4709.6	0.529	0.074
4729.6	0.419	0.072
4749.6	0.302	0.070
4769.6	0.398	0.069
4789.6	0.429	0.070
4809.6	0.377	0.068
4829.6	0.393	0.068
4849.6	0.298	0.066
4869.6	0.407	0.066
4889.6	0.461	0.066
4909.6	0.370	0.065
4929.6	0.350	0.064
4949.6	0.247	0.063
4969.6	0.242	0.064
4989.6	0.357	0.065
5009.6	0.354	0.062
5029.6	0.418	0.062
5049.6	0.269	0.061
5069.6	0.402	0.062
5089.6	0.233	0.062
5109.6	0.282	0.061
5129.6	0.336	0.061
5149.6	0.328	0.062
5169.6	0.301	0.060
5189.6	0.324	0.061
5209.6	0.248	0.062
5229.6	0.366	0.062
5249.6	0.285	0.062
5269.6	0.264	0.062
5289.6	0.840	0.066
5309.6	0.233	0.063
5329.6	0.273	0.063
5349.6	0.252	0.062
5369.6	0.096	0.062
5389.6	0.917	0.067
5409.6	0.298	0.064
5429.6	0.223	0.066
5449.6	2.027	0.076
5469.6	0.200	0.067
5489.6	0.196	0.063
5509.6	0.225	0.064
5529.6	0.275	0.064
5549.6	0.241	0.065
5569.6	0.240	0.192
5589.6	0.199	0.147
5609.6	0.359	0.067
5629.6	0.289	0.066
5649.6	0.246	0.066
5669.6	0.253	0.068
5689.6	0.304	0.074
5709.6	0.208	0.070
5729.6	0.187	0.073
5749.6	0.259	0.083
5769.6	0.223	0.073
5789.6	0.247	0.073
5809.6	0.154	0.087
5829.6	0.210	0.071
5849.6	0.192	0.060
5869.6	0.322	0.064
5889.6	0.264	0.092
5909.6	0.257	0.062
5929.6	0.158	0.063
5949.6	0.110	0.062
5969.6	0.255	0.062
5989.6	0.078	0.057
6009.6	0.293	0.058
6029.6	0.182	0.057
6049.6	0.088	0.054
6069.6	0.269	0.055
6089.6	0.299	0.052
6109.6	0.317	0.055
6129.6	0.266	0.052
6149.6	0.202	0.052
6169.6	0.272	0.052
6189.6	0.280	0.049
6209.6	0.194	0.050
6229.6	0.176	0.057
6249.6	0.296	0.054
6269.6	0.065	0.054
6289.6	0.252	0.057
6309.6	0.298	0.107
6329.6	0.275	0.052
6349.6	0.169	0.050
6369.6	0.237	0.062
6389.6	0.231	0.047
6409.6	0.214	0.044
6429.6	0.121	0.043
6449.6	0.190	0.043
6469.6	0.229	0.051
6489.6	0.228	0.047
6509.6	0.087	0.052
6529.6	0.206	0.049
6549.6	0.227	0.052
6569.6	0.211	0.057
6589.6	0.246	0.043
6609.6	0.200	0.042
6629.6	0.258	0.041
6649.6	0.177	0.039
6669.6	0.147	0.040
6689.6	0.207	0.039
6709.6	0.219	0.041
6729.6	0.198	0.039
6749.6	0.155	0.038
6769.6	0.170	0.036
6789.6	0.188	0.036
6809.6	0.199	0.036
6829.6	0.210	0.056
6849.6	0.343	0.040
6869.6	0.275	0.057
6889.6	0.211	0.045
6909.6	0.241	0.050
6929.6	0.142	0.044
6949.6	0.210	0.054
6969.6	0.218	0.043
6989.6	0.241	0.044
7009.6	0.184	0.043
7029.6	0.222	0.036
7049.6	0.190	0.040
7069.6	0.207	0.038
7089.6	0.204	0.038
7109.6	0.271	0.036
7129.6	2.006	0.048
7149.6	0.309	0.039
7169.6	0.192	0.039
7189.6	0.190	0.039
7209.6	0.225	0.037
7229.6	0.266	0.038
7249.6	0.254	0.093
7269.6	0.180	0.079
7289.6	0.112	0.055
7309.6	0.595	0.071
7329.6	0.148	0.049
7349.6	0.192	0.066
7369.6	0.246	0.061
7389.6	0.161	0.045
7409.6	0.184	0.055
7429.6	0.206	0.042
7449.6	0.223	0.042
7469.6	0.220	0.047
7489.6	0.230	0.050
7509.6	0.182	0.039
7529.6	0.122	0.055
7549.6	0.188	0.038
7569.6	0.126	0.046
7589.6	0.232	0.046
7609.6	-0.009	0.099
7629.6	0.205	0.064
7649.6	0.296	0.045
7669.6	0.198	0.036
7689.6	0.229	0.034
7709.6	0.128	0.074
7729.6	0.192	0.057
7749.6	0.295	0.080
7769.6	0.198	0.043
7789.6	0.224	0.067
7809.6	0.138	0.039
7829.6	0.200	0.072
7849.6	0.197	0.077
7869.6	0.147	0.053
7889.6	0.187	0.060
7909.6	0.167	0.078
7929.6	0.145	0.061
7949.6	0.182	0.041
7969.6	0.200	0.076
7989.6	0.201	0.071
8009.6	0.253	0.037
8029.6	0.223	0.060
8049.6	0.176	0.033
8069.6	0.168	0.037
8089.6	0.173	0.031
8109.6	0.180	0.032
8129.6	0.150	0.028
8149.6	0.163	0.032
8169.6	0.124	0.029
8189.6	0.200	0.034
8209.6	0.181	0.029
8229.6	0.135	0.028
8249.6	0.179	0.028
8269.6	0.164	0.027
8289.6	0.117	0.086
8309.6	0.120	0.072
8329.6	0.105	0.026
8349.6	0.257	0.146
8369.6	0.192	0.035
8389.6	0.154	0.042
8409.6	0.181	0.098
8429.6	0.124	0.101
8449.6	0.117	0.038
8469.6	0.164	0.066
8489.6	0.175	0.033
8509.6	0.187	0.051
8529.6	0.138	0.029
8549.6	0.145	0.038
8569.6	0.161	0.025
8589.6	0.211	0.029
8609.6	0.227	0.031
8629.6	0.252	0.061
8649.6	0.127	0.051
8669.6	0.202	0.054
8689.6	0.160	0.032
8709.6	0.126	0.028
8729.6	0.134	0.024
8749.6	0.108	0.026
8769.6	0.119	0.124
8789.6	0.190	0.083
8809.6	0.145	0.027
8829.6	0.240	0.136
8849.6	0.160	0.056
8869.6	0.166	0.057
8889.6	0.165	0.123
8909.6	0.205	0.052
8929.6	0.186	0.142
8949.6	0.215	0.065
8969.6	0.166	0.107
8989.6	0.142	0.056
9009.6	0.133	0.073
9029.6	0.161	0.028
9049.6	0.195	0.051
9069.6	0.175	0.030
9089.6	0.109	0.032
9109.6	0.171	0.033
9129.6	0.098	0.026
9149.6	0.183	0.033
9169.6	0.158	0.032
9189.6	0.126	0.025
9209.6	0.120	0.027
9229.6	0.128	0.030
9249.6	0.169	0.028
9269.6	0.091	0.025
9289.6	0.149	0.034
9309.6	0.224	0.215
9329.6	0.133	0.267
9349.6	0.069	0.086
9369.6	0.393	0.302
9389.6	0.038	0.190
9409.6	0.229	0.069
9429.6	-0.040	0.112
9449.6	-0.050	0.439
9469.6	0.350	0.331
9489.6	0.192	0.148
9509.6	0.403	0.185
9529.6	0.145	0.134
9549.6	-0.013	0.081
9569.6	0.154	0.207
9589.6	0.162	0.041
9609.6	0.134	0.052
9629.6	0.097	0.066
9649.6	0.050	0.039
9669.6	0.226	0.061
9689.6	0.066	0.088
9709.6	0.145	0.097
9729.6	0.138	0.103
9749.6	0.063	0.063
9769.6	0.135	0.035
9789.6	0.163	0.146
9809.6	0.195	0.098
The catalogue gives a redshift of 0.087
